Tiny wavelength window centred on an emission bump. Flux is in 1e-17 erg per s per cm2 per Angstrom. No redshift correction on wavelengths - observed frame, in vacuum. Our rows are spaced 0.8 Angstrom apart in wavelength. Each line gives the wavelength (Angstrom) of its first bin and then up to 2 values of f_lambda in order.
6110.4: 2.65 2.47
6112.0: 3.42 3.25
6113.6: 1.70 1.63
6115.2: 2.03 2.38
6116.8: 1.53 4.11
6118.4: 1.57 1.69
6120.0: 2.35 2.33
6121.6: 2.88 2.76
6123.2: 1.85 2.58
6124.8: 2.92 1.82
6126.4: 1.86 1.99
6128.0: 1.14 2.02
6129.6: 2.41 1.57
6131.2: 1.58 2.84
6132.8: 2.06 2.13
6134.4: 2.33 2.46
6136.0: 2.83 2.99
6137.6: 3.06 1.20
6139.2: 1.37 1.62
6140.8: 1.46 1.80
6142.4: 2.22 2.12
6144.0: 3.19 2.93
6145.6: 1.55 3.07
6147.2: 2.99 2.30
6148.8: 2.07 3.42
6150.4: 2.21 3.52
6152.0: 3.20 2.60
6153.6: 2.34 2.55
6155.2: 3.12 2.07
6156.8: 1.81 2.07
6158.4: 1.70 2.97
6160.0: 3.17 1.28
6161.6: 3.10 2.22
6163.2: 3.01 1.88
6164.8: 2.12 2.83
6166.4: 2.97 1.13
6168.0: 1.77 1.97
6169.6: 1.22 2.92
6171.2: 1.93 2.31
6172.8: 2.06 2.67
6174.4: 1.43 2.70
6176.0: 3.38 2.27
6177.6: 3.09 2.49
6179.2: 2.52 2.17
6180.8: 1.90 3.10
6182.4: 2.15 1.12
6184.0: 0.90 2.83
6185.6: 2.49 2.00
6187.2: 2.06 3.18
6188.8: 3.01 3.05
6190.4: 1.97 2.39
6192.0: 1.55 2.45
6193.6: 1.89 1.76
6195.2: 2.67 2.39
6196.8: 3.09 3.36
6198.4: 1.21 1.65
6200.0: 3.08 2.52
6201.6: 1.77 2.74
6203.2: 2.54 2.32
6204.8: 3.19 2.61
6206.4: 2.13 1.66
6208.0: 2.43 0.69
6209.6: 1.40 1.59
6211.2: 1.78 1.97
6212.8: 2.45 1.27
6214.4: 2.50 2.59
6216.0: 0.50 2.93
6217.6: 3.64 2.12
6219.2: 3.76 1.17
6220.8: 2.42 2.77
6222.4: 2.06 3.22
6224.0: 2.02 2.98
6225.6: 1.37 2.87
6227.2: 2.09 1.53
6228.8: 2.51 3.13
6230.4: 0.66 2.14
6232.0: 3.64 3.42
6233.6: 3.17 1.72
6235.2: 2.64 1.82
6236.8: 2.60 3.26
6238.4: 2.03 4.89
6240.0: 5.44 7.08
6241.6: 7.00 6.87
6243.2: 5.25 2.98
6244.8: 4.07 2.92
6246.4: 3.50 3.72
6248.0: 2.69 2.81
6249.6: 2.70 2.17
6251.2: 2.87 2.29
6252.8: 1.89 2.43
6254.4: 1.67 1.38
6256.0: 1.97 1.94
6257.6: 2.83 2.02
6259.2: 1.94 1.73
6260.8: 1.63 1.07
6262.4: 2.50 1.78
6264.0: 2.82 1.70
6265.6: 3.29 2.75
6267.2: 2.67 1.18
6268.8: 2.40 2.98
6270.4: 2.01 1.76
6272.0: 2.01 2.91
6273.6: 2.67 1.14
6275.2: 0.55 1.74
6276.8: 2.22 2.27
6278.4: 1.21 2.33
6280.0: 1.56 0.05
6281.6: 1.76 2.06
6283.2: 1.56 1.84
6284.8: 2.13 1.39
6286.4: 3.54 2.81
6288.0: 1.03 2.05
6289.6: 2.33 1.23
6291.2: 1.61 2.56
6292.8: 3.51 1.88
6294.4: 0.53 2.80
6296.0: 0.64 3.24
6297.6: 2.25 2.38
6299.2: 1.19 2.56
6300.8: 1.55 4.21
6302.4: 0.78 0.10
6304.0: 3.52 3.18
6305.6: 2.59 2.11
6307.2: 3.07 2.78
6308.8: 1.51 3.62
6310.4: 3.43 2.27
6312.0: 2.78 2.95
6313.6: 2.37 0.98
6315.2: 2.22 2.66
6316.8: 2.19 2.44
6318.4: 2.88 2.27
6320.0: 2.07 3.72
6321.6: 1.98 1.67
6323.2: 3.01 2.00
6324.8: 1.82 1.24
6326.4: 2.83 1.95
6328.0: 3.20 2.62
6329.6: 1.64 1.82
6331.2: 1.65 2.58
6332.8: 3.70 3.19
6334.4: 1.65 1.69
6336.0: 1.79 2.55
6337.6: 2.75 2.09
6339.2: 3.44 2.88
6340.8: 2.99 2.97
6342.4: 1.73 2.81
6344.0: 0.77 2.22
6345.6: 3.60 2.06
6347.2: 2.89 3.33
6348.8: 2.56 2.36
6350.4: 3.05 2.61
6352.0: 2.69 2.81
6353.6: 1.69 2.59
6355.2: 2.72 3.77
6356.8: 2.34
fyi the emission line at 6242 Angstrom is H-beta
